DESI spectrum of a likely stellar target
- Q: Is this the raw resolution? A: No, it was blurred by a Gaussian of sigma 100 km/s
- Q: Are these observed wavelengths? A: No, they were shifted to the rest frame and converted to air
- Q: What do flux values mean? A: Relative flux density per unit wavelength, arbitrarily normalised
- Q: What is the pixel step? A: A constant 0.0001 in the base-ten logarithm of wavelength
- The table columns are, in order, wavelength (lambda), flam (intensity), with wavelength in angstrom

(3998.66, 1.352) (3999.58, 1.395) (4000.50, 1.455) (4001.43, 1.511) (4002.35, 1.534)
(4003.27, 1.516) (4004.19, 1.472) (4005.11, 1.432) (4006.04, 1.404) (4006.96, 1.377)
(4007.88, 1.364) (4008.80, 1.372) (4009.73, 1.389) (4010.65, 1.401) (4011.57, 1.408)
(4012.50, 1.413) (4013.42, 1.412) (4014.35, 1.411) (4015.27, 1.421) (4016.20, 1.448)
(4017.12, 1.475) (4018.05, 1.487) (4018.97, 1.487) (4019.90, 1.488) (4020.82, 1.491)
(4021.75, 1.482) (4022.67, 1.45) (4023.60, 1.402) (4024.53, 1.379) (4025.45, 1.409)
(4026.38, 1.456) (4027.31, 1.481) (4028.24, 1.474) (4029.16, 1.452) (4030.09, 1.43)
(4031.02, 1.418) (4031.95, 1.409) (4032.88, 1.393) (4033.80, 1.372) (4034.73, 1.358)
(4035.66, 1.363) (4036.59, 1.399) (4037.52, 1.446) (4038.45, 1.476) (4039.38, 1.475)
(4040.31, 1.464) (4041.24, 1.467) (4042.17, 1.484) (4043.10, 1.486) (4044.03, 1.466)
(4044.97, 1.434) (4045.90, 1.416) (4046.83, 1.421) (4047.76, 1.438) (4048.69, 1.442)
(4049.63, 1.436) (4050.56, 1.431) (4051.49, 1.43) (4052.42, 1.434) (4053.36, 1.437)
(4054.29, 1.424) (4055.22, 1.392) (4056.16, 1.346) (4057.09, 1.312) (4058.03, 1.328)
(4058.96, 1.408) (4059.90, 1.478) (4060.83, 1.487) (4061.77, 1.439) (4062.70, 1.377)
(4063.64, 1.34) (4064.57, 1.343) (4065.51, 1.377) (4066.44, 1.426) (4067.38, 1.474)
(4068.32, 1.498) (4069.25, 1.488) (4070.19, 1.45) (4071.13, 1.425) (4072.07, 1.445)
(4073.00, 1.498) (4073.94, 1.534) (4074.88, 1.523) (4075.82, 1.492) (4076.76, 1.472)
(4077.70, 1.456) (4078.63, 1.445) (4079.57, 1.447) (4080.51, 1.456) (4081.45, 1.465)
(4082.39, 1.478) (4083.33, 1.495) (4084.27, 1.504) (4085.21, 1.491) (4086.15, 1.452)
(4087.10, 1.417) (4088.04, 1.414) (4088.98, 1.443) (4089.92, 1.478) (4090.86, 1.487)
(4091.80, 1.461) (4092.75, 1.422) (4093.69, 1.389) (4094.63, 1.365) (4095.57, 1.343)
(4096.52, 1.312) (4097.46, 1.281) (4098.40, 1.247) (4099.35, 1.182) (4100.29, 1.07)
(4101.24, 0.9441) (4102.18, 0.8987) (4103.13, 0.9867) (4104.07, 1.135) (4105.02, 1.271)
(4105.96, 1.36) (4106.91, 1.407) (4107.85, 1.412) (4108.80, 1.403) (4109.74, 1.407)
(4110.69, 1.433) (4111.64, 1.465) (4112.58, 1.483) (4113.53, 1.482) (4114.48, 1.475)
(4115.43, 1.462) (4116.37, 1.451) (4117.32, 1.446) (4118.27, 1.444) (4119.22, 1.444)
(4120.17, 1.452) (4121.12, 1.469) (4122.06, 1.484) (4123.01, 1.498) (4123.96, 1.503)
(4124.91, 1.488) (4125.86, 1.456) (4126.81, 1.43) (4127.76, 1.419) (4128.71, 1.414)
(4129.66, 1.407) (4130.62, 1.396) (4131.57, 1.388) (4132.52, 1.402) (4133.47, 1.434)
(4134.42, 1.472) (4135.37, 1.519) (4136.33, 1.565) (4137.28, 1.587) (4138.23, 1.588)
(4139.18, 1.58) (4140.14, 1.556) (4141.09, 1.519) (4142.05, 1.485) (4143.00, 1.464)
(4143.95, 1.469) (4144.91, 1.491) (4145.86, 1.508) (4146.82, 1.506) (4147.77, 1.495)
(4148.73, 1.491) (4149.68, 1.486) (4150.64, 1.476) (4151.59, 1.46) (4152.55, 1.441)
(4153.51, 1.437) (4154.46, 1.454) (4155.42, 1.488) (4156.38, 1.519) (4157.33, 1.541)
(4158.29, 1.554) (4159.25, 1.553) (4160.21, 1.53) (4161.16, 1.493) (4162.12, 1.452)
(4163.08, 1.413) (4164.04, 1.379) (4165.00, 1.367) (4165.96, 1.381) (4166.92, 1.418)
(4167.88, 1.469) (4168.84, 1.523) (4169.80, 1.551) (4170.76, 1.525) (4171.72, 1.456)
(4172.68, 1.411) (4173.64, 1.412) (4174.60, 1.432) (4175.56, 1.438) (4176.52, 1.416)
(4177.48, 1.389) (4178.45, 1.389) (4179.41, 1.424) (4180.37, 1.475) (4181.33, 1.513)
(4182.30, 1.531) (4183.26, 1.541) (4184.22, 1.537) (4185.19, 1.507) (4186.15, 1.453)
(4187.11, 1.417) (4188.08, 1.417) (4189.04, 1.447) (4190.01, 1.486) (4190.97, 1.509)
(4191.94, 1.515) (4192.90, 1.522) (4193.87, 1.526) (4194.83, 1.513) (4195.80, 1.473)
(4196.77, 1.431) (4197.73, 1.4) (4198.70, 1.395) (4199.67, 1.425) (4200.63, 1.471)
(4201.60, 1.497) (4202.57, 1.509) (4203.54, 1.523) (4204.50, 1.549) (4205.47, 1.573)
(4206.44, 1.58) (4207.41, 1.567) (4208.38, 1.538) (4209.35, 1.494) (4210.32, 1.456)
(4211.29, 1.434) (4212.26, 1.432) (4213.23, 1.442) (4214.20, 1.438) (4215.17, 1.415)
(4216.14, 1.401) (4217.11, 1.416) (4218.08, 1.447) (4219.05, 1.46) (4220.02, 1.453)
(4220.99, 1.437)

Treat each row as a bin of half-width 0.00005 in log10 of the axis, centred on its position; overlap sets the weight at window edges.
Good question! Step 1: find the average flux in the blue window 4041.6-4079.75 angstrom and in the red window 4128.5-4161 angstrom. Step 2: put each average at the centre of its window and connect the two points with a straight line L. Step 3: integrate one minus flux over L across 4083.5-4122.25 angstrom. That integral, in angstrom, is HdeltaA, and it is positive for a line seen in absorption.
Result 2.61 angstrom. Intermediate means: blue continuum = 1.44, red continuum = 1.49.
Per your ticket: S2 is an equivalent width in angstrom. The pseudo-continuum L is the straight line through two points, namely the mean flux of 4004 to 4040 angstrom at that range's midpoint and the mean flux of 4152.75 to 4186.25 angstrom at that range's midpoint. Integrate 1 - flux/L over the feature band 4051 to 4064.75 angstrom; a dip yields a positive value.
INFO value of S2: 0.4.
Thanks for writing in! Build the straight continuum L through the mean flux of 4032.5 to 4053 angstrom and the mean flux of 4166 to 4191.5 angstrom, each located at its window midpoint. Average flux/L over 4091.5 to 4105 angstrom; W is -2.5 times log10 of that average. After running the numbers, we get 0.19 mag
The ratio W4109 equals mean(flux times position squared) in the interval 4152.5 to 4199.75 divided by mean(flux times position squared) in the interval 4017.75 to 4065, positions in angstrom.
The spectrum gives 1.10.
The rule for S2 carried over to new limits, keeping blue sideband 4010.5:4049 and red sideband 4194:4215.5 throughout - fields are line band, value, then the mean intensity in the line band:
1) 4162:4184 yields 0.36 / 1.45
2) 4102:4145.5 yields 0.80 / 1.43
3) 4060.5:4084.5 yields -0.10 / 1.45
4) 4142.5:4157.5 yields -0.14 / 1.48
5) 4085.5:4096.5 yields 0.24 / 1.42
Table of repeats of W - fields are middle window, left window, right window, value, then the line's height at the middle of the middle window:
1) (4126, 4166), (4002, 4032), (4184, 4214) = -0.005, 1.47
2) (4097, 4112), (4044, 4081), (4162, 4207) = 0.165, 1.45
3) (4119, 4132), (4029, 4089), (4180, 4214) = 0.011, 1.46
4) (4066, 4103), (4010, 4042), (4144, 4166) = 0.045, 1.45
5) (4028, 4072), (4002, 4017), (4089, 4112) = -0.044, 1.37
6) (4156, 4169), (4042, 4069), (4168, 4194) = -0.004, 1.46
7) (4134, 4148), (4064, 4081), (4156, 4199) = -0.041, 1.46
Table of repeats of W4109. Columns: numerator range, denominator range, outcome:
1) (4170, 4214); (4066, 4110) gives 1.12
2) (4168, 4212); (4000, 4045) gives 1.12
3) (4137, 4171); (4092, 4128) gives 1.12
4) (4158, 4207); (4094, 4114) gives 1.19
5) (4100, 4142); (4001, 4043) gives 1.03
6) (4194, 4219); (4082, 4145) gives 1.09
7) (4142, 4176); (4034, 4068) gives 1.09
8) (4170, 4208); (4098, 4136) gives 1.11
